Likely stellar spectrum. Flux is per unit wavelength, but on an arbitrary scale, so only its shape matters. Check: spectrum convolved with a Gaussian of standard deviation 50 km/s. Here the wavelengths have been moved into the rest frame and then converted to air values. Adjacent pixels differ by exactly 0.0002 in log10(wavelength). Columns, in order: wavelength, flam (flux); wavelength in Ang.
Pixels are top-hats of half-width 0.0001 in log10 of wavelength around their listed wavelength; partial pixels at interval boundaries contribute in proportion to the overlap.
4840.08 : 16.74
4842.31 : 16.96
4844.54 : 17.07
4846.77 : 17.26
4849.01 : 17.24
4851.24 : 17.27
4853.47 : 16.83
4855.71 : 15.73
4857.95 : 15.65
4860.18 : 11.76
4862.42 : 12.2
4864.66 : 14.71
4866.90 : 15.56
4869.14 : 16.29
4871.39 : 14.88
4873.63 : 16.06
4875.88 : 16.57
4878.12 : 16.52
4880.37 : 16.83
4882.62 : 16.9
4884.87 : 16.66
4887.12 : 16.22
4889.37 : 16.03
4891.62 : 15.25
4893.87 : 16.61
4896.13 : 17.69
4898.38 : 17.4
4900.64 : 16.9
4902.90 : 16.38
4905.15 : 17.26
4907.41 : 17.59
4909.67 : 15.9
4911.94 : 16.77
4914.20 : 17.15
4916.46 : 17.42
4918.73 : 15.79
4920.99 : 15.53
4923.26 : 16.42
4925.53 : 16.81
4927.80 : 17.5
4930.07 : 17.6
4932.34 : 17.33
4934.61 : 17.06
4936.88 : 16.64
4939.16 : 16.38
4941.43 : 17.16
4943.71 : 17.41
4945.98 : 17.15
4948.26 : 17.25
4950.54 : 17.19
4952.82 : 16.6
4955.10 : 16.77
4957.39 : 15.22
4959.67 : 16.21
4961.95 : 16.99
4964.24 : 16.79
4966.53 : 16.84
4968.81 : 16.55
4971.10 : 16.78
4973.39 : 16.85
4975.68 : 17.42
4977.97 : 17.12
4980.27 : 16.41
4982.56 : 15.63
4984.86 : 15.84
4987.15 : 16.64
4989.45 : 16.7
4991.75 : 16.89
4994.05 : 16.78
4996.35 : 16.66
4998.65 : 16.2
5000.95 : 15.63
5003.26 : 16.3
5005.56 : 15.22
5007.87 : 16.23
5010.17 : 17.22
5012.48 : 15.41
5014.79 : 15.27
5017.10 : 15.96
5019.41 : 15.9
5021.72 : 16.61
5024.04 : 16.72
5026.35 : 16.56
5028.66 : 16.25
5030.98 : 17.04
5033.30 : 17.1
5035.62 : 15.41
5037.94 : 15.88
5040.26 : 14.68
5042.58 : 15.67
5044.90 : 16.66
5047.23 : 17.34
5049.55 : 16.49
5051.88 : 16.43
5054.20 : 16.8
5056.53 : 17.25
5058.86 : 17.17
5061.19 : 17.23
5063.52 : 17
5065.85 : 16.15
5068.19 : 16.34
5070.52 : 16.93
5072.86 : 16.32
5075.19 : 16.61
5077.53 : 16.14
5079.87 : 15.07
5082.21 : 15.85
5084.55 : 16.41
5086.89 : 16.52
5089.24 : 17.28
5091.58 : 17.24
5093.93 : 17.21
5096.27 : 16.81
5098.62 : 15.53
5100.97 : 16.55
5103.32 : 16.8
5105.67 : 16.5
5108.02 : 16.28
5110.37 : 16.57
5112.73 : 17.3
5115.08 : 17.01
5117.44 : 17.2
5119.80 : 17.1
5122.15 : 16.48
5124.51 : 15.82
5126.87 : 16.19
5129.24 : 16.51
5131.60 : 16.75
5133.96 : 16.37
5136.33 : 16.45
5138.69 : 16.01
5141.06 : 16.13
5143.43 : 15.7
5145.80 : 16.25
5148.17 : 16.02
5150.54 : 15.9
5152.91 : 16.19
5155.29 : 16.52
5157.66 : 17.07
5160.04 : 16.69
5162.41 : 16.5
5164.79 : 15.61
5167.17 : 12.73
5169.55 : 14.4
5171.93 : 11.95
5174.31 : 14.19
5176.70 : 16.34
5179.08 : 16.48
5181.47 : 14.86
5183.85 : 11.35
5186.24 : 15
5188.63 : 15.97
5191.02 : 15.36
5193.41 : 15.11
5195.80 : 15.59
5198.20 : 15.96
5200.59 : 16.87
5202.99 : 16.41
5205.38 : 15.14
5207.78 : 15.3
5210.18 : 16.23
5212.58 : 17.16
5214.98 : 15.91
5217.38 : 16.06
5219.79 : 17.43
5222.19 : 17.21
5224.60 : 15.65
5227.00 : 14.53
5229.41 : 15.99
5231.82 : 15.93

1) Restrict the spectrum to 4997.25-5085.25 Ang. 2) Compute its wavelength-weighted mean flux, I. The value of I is 16.3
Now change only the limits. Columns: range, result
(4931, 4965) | 16.8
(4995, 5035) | 16.2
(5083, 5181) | 16.2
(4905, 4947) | 16.9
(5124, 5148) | 16.2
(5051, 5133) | 16.6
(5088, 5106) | 16.7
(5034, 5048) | 15.9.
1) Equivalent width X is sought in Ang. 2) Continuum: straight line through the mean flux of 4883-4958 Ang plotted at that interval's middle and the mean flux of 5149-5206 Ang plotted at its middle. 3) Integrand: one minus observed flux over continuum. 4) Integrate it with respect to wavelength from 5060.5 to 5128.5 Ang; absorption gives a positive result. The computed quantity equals -3.2 Ang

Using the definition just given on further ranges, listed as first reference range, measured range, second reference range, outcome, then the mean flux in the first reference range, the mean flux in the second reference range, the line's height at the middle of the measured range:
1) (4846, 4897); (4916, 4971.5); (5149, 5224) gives -3.2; 15.9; 15.6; 15.9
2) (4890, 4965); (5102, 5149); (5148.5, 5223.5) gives -1.8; 16.8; 15.6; 15.9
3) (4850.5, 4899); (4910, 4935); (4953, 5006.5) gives -1.1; 15.9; 16.5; 16.1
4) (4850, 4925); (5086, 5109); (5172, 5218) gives -1.5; 16.2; 15.4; 15.7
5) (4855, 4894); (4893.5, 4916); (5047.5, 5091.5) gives -1.8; 15.6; 16.6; 15.7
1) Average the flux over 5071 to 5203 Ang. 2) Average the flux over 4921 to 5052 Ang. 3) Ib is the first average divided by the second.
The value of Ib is 1.0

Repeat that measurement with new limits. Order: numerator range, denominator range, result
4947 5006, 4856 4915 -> 1.03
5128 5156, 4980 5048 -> 1.00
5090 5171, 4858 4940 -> 1.00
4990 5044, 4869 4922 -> 0.98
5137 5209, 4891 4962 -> 0.92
